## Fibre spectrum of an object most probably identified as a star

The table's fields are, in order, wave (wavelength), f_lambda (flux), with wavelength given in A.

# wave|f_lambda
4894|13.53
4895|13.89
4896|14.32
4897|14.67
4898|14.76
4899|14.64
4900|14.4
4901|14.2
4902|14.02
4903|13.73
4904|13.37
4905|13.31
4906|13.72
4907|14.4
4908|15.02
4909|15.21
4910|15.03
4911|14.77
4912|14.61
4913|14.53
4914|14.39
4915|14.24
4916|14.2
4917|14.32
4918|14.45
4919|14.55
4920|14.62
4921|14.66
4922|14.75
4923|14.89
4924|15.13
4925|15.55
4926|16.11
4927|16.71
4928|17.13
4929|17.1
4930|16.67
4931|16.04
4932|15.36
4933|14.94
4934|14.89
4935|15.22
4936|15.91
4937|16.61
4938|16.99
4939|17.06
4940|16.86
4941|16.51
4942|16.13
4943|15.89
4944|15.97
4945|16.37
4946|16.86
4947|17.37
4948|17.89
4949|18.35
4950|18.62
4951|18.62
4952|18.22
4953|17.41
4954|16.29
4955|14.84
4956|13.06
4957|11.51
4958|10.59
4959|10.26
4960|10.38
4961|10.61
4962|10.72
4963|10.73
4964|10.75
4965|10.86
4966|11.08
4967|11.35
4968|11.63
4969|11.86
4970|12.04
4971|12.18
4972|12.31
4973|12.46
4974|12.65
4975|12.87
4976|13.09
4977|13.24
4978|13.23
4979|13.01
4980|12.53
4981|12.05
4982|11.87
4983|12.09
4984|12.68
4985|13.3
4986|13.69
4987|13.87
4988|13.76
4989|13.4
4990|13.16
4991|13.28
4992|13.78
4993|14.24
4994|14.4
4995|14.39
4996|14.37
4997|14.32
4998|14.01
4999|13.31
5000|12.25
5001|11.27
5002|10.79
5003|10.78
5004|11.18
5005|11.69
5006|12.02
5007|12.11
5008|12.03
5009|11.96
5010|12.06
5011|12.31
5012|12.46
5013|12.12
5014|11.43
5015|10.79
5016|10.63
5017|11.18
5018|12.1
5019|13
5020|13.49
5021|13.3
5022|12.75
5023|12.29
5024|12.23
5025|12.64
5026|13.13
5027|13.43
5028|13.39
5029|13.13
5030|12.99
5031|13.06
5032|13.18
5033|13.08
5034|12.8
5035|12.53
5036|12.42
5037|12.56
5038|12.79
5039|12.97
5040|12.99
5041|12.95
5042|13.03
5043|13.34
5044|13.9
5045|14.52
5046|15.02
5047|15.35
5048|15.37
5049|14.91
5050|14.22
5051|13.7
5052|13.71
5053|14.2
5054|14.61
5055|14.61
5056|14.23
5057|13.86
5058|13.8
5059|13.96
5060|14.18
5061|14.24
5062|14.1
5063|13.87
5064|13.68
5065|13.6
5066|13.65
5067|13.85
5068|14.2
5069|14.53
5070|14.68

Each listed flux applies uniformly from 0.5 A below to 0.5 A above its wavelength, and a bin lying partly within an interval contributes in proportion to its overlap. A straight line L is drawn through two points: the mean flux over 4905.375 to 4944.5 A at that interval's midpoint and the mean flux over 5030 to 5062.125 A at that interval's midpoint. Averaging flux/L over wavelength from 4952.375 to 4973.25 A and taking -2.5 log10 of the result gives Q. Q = 0.23 mag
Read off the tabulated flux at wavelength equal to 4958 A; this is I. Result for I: 10.59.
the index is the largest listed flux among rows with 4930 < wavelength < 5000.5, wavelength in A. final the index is 18.62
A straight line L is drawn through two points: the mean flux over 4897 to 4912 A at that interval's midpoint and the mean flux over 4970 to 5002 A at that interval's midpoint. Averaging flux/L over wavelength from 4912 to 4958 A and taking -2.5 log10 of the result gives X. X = -0.14 mag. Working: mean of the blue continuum 14.3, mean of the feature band 15.8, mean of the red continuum 13.1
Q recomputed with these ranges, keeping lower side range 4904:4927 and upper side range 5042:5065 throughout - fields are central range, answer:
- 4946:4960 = -0.07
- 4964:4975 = 0.22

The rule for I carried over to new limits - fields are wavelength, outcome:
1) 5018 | 12.1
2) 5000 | 12.25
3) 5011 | 12.31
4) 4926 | 16.11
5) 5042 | 13.03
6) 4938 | 16.99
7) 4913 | 14.53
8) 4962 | 10.72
